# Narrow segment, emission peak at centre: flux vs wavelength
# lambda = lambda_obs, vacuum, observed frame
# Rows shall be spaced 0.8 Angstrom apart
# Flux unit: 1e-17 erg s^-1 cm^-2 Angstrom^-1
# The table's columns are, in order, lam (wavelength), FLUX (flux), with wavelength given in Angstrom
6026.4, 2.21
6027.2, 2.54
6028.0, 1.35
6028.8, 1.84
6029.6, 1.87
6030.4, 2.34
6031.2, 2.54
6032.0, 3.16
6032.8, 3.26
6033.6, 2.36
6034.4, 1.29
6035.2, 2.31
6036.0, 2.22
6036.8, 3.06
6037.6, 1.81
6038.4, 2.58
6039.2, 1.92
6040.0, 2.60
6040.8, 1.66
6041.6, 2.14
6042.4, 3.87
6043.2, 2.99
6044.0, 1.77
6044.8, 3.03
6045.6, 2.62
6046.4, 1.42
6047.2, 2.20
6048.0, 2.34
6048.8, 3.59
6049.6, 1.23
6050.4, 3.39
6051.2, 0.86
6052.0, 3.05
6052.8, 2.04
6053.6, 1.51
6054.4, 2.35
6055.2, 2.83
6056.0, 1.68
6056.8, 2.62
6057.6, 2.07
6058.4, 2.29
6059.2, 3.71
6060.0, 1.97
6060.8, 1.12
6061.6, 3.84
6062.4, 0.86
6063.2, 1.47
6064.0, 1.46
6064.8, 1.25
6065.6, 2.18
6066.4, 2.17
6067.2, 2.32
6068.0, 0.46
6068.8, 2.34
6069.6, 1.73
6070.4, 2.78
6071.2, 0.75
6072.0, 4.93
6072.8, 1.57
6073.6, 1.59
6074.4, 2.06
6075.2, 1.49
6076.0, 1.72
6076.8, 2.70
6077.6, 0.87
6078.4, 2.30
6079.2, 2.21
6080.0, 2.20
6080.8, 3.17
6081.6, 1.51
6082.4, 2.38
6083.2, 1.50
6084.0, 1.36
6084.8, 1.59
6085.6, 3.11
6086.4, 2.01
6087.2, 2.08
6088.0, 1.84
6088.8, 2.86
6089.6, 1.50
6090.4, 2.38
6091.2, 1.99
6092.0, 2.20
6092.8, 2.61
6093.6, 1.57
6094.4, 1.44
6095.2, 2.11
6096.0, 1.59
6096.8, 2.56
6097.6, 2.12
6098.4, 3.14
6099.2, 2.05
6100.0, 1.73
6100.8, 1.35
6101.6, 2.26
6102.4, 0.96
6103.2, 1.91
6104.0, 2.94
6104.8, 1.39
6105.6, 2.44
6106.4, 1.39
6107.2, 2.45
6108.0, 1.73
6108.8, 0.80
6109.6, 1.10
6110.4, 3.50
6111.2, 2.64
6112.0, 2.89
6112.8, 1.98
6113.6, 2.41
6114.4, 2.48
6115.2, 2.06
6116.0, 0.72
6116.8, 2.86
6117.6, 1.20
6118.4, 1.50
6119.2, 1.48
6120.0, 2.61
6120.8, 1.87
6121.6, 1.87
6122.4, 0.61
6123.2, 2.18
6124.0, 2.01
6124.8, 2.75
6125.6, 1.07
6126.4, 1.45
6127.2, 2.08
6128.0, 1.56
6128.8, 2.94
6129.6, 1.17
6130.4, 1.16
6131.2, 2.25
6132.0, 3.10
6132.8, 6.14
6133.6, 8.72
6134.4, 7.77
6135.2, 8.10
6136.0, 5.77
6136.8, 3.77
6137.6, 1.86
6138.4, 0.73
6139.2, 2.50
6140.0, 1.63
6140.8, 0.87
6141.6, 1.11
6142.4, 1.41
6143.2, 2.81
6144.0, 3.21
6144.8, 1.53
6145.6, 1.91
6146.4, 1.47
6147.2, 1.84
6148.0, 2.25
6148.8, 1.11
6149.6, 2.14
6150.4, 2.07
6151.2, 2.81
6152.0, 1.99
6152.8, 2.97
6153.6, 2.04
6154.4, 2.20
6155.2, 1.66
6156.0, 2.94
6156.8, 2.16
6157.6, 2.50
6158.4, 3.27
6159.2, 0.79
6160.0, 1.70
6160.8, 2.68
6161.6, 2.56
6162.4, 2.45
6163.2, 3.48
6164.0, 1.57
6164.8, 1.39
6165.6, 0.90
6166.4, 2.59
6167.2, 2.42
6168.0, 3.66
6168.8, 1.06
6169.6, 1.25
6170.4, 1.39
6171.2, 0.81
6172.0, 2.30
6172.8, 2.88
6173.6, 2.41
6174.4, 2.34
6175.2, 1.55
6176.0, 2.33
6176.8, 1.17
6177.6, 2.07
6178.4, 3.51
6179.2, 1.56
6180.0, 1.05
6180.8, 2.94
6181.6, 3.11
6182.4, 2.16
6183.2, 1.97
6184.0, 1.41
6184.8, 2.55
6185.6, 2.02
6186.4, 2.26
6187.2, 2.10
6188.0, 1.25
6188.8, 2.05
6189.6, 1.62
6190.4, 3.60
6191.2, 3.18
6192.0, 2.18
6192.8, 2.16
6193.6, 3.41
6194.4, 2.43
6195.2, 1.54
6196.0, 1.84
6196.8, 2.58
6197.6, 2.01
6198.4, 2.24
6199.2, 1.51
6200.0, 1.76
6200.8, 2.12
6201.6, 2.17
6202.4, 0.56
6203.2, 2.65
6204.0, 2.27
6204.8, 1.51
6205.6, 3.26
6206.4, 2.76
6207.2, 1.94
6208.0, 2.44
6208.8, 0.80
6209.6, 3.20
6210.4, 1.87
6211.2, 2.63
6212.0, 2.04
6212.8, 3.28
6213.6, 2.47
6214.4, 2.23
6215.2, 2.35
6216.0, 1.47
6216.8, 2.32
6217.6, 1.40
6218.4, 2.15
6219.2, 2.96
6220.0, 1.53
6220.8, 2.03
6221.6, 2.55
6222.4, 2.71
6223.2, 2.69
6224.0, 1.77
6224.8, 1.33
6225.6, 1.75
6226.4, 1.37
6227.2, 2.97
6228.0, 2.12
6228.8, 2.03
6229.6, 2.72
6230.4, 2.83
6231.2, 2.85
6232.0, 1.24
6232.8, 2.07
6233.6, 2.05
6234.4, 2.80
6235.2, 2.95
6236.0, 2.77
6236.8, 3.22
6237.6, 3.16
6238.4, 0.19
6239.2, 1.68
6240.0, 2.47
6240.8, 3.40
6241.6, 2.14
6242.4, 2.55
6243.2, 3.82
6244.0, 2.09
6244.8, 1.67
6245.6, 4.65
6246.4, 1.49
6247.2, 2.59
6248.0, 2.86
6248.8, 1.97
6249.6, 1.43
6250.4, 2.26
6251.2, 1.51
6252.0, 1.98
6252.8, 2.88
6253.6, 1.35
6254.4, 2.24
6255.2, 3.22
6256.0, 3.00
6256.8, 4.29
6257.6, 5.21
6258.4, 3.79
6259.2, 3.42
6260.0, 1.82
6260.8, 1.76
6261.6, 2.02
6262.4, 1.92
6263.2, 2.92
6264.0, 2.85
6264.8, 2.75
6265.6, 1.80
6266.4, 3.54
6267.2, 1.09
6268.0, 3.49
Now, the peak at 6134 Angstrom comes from H-beta 4861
